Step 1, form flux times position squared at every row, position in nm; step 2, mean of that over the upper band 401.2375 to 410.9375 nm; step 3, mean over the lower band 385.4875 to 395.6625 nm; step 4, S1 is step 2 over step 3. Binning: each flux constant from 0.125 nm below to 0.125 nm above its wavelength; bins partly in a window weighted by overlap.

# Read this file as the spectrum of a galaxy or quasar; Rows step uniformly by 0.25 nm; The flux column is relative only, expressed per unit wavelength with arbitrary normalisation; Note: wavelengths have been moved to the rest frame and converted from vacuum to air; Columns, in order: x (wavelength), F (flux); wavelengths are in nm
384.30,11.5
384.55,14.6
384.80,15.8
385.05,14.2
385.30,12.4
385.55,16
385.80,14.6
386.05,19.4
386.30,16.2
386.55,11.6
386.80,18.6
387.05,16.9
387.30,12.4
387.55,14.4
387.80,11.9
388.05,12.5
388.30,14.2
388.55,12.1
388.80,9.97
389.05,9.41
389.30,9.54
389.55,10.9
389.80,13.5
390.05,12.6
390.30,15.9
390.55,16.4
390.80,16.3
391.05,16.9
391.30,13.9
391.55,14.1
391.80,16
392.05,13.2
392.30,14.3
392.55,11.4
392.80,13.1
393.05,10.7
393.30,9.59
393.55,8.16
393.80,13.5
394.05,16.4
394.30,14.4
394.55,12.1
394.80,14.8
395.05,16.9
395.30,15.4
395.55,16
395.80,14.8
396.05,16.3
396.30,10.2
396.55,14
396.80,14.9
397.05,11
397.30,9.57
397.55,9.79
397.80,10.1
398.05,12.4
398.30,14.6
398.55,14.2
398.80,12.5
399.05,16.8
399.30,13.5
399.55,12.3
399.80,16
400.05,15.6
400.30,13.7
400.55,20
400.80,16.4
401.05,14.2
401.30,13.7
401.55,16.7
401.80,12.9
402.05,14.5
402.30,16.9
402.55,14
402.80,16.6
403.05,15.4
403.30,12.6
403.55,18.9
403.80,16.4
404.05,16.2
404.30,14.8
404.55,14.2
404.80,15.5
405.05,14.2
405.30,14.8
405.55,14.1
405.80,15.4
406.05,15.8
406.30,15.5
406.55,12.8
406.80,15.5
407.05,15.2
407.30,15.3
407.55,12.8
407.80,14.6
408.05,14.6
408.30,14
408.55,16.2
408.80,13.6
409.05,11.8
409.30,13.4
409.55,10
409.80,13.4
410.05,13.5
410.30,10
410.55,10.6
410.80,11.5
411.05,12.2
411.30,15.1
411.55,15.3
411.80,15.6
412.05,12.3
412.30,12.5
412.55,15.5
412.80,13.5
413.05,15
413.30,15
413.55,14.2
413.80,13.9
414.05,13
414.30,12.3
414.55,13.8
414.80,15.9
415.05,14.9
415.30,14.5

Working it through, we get 1.1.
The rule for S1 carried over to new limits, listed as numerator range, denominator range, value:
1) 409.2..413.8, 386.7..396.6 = 1.08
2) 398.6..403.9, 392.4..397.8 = 1.21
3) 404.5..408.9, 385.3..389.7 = 1.20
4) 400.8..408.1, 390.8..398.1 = 1.19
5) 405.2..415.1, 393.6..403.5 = 1.03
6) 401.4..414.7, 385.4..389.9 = 1.16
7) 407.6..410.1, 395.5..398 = 1.14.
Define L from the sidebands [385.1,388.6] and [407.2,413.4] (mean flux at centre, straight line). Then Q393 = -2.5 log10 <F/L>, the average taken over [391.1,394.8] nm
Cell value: 0.10 mag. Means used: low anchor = 14.6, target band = 13.1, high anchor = 13.5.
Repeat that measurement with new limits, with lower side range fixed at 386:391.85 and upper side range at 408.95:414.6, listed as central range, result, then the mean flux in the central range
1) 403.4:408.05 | -0.130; 15.1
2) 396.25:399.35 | 0.083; 12.6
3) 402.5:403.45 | -0.104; 14.8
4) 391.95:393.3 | 0.127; 12.3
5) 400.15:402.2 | -0.134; 15.3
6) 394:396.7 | -0.071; 14.6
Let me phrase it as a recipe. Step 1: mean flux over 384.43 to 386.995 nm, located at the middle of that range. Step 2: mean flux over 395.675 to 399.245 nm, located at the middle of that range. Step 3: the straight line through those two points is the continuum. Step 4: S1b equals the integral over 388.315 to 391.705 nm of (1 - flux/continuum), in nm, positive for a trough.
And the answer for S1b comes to 0.28 nm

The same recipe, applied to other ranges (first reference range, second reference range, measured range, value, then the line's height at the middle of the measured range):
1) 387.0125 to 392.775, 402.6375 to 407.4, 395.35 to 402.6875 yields 0.21 nm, 14.5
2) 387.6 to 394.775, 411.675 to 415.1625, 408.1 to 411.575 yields 0.26 nm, 13.9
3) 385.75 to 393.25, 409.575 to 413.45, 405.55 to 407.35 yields -0.21 nm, 13.4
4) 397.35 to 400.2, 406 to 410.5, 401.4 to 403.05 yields -0.22 nm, 13.5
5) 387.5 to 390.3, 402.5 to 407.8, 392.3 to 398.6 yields 0.12 nm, 13.2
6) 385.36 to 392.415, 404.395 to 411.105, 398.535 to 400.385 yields -0.06 nm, 13.9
